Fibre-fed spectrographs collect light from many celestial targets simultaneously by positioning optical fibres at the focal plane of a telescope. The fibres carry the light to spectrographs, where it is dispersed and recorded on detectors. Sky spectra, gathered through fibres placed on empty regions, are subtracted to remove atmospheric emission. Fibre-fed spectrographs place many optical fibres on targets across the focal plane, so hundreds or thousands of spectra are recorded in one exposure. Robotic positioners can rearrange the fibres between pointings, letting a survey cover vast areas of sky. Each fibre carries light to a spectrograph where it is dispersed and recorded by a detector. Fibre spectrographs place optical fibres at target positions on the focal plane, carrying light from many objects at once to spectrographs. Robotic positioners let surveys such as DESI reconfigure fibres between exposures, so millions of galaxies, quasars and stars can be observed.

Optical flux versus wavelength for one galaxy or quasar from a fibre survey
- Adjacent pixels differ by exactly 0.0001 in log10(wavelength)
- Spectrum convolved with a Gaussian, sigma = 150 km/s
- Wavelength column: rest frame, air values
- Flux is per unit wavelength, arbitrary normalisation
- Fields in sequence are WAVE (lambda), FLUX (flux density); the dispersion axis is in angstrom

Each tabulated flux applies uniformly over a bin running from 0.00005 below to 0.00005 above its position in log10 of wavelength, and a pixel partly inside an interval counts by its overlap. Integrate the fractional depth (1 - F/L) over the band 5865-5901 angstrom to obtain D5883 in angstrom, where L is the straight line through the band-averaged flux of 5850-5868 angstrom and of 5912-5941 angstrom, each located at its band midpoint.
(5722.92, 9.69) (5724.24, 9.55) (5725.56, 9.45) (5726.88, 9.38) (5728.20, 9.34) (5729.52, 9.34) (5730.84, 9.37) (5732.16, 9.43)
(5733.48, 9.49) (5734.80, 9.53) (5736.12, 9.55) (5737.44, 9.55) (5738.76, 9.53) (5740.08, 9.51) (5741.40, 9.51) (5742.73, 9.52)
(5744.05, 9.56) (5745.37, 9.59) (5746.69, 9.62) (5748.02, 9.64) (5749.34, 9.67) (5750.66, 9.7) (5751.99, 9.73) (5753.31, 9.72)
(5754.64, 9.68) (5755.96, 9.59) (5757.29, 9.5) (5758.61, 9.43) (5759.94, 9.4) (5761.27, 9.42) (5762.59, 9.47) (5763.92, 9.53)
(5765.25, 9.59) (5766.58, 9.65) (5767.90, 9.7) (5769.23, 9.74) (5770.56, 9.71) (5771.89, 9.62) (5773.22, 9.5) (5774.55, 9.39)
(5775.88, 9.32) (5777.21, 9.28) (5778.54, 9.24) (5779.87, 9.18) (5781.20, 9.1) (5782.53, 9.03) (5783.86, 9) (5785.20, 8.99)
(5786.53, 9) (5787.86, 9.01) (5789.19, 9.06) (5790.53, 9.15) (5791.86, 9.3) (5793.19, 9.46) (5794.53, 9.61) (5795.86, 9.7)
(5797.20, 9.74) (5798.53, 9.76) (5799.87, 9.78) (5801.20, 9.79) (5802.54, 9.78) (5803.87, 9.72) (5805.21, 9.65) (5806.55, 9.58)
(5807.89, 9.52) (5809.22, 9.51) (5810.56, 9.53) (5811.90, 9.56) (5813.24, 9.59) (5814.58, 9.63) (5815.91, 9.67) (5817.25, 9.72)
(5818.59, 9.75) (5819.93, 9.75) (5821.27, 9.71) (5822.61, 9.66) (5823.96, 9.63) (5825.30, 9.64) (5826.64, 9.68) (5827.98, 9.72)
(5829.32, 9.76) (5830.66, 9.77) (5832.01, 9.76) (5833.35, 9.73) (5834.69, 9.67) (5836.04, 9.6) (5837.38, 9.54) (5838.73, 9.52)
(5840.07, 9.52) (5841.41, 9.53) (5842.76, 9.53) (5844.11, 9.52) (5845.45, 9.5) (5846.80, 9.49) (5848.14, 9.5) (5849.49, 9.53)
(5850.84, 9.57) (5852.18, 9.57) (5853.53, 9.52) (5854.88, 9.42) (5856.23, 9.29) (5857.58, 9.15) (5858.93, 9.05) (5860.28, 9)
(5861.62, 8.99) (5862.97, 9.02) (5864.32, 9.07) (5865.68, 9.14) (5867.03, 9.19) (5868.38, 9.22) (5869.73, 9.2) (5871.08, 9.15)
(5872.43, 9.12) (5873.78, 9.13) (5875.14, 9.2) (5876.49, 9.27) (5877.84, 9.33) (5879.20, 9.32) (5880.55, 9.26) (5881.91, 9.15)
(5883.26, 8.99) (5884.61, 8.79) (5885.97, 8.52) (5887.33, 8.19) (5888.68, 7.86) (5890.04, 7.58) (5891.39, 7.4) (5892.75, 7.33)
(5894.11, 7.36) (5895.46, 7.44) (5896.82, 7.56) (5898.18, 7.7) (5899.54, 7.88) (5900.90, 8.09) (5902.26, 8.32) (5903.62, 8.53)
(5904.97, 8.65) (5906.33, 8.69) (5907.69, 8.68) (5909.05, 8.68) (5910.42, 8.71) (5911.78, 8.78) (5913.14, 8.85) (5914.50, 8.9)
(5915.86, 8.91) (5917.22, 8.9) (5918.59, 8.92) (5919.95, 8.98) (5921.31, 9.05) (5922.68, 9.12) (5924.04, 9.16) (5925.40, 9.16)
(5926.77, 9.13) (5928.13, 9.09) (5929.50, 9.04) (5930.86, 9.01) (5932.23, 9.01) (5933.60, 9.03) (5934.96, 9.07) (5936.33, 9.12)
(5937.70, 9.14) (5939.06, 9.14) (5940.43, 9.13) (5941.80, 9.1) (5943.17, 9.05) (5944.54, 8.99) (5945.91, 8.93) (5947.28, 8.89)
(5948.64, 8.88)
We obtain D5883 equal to 2.5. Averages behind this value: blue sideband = 9.23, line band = 8.54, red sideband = 9.04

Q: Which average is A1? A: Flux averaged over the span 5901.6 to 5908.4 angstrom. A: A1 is 8.59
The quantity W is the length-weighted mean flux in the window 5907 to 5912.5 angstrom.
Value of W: 8.7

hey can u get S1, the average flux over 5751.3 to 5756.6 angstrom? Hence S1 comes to 9.68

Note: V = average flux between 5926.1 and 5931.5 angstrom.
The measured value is 9.08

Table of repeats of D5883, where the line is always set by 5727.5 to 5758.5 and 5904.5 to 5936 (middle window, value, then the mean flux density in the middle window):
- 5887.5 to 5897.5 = 1.7 angstrom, 7.54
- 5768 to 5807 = -0.1 angstrom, 9.42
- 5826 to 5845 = -0.8 angstrom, 9.63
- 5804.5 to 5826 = -0.8 angstrom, 9.63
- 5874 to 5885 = -0.1 angstrom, 9.17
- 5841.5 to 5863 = -0.5 angstrom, 9.37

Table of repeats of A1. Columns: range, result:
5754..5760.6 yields 9.52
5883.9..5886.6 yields 8.66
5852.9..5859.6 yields 9.28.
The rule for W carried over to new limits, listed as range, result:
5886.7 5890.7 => 7.88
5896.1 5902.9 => 7.89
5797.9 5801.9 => 9.77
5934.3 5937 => 9.08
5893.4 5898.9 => 7.51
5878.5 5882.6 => 9.23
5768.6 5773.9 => 9.63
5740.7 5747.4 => 9.55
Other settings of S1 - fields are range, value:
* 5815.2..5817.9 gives 9.72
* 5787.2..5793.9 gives 9.19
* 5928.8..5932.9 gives 9.01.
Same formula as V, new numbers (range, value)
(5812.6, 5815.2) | 9.61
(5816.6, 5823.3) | 9.71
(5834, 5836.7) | 9.63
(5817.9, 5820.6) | 9.75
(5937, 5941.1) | 9.14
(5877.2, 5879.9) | 9.32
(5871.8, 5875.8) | 9.14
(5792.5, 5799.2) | 9.65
